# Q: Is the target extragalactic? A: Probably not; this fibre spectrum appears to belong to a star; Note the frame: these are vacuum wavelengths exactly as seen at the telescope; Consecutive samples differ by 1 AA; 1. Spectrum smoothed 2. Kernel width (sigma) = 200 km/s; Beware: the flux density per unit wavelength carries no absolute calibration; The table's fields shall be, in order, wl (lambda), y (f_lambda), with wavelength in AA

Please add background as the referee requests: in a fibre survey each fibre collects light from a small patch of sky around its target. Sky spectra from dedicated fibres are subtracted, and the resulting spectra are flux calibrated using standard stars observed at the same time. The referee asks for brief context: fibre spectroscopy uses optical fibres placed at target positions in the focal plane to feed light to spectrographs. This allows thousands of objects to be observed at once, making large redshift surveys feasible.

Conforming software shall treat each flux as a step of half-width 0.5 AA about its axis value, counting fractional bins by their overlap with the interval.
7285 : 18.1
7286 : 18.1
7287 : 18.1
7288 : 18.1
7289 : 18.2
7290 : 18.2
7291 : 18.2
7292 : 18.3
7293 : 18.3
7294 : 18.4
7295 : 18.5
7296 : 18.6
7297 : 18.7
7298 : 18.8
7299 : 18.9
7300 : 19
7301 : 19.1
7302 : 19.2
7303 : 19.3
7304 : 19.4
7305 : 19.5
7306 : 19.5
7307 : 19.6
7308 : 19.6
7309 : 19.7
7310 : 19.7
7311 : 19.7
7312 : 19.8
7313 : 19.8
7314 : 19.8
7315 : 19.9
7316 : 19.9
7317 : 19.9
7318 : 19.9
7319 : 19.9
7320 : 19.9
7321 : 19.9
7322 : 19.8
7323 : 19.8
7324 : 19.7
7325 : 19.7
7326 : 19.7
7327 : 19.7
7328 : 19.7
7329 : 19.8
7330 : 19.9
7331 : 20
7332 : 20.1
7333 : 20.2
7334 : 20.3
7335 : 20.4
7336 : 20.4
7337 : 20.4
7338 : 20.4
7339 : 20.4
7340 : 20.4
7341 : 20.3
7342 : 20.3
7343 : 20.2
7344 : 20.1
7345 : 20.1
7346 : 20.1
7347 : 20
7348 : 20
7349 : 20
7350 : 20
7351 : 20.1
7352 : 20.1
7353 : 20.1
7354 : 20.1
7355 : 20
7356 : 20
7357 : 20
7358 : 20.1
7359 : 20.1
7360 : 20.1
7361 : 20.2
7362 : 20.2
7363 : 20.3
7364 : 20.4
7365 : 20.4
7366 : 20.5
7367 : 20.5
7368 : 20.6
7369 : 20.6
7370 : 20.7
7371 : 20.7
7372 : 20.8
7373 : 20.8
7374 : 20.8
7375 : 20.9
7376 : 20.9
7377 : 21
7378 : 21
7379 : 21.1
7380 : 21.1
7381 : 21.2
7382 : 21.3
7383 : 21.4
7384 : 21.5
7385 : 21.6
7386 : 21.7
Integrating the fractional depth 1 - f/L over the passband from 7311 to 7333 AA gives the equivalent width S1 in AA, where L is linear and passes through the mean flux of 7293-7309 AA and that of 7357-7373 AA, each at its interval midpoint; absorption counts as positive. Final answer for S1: -0.4 AA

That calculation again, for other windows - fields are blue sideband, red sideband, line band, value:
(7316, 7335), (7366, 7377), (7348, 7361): 0.2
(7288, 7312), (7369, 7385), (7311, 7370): -0.1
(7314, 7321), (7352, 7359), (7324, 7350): -0.2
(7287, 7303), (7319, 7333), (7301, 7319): -0.4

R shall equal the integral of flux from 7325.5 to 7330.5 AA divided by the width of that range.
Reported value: 19.8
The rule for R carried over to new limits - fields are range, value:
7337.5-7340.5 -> 20.4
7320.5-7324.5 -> 19.8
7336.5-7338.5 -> 20.4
